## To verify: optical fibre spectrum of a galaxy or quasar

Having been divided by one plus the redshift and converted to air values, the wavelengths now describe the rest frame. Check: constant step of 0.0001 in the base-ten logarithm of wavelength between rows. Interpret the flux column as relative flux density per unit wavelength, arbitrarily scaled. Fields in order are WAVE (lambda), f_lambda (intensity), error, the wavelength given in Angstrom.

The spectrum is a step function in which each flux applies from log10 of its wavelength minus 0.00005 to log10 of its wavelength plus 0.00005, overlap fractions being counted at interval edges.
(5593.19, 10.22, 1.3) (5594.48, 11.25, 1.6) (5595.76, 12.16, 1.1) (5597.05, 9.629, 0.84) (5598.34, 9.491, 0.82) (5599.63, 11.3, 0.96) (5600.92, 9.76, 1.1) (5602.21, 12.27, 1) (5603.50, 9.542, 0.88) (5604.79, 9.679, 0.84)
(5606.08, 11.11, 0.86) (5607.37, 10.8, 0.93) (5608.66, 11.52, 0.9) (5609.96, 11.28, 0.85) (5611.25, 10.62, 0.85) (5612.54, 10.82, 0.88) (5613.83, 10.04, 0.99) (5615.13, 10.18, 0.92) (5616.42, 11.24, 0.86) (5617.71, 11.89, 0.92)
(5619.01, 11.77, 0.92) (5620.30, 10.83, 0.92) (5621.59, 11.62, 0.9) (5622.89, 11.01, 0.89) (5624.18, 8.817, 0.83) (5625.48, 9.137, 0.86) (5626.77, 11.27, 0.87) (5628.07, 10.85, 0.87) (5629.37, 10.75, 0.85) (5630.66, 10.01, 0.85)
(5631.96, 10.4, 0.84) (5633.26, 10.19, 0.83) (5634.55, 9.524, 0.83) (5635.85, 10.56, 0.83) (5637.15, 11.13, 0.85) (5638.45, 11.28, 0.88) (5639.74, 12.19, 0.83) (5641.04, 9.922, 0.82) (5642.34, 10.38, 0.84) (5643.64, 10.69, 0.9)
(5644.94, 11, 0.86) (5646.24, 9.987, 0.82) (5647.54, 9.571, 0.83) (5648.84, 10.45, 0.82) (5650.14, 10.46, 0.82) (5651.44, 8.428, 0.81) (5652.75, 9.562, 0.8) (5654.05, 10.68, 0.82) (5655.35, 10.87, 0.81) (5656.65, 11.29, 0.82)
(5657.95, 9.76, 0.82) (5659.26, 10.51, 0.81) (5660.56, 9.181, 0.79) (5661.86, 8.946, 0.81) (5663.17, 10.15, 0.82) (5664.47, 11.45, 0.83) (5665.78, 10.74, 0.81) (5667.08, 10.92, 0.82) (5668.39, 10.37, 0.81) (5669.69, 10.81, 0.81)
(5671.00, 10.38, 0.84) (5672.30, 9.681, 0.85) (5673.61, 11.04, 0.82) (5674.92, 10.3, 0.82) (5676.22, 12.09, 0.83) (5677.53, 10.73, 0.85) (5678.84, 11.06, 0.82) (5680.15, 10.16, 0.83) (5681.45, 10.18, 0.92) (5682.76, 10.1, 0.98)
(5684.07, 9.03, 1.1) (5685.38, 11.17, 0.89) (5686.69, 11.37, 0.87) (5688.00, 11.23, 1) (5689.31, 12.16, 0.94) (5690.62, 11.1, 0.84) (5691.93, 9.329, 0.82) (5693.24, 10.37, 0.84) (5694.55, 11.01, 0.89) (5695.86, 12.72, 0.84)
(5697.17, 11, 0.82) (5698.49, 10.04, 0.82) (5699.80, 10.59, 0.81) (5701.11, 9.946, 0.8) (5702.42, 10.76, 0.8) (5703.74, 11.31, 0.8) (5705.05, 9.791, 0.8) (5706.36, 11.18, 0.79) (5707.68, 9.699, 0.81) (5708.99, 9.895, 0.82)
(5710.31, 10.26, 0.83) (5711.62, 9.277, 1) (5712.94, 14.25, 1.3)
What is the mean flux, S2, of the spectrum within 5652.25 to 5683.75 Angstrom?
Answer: 10.4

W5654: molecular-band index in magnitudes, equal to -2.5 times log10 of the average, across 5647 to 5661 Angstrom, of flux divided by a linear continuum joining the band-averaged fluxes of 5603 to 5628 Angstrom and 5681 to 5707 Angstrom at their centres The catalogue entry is 0.07 mag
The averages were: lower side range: 10.7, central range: 10.1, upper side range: 10.7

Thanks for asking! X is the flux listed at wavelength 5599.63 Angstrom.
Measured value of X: 11.3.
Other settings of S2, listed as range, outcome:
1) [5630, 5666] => 10.3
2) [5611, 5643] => 10.7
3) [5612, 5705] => 10.6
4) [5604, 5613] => 10.8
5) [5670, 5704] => 10.7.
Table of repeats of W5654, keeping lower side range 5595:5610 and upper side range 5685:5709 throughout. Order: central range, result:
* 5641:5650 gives 0.043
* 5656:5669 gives 0.044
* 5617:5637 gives 0.013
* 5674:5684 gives 0.020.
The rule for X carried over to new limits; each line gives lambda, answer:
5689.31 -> 12.16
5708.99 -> 9.895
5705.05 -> 9.791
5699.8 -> 10.59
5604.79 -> 9.679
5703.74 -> 11.31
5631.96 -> 10.4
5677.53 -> 10.73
